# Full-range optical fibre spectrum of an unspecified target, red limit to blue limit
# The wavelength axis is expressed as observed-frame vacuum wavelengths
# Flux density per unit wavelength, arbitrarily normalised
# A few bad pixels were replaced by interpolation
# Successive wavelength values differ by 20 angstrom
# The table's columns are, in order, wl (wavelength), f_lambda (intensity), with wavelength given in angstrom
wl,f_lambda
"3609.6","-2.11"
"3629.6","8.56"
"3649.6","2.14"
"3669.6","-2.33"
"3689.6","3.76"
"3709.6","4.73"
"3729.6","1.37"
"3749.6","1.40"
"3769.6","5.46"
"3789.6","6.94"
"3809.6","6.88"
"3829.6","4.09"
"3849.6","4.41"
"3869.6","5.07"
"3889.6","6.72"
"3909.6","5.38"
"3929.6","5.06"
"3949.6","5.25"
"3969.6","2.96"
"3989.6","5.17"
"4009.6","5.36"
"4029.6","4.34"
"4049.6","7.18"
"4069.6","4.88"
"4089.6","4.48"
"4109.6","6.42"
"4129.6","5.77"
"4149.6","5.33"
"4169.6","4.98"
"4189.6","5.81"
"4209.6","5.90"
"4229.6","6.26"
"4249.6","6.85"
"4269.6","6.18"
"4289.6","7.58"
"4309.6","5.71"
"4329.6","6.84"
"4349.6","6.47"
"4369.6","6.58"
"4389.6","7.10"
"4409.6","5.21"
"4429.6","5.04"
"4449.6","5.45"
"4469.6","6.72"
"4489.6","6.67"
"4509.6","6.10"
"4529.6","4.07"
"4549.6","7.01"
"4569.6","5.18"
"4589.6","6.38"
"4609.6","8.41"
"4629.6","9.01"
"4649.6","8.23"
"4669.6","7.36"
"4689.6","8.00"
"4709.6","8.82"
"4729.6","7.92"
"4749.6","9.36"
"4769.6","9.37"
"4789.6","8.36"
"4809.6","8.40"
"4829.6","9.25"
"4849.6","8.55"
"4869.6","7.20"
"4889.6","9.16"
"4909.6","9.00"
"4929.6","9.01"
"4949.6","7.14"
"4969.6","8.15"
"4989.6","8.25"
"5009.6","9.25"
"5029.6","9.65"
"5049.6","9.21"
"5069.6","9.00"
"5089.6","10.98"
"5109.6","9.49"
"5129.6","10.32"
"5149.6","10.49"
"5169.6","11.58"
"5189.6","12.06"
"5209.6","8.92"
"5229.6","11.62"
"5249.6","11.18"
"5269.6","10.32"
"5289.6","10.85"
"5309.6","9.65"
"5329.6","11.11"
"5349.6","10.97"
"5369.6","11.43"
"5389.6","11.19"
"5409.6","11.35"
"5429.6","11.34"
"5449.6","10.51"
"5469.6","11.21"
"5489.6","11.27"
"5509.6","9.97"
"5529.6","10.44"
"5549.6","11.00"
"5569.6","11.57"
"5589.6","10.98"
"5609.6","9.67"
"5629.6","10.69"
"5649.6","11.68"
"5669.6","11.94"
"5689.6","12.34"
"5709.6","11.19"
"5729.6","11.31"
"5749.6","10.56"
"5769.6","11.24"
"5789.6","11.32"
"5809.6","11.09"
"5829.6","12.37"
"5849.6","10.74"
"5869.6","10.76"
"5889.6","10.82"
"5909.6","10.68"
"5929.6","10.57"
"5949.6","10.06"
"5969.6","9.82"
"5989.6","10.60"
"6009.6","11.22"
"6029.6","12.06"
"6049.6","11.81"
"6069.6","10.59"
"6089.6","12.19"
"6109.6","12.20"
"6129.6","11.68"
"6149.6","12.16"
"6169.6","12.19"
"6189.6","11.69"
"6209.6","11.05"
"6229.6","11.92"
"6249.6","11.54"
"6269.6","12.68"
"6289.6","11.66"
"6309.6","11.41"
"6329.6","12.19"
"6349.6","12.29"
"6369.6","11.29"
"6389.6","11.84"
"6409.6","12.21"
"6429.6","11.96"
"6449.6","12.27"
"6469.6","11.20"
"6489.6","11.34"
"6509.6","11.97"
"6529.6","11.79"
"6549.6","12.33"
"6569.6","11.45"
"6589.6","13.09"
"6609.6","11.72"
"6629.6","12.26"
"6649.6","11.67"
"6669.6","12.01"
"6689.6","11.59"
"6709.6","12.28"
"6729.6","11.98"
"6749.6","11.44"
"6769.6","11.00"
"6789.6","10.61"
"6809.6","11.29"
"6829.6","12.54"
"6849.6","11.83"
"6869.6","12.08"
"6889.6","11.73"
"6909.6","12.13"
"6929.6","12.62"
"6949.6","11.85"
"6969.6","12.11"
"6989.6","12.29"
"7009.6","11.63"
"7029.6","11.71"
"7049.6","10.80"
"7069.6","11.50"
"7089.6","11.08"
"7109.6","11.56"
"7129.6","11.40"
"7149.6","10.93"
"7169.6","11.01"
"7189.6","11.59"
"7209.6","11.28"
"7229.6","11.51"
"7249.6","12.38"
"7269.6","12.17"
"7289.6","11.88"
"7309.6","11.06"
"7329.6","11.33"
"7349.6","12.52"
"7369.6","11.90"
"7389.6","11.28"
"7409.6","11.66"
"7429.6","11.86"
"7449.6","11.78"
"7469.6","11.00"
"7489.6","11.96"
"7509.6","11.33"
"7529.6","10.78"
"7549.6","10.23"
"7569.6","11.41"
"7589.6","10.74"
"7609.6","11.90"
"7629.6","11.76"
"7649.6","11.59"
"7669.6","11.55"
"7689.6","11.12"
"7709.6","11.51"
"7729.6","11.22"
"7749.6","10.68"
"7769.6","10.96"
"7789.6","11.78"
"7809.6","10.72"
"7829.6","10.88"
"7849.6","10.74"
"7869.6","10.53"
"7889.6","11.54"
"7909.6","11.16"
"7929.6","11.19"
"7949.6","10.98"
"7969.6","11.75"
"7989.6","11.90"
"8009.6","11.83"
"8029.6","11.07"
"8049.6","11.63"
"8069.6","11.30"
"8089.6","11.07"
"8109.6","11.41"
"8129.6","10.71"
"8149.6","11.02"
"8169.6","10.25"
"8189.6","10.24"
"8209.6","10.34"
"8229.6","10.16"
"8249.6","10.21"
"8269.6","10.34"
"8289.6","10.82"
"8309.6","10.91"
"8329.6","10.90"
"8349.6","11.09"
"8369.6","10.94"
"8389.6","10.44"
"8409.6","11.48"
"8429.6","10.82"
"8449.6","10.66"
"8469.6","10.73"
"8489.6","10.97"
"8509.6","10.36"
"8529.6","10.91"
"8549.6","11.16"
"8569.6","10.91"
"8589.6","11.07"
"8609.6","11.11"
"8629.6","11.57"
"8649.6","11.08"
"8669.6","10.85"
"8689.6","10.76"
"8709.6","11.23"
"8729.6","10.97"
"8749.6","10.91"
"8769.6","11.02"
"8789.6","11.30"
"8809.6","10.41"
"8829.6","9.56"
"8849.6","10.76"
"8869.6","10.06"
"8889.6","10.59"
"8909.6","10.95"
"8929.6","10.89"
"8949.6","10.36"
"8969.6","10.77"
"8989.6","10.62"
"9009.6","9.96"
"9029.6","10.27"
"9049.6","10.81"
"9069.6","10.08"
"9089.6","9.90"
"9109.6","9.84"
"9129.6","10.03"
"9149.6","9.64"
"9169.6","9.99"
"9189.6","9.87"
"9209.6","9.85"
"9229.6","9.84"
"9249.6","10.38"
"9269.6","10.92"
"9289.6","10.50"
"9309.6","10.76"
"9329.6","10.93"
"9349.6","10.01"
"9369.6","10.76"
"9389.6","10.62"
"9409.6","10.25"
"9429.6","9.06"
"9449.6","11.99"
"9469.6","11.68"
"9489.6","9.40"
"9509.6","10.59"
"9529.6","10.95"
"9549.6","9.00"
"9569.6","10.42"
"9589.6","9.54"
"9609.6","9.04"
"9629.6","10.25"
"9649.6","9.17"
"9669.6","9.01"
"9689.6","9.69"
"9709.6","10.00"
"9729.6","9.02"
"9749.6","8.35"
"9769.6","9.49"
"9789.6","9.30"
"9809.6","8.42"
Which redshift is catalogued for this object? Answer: 0.15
